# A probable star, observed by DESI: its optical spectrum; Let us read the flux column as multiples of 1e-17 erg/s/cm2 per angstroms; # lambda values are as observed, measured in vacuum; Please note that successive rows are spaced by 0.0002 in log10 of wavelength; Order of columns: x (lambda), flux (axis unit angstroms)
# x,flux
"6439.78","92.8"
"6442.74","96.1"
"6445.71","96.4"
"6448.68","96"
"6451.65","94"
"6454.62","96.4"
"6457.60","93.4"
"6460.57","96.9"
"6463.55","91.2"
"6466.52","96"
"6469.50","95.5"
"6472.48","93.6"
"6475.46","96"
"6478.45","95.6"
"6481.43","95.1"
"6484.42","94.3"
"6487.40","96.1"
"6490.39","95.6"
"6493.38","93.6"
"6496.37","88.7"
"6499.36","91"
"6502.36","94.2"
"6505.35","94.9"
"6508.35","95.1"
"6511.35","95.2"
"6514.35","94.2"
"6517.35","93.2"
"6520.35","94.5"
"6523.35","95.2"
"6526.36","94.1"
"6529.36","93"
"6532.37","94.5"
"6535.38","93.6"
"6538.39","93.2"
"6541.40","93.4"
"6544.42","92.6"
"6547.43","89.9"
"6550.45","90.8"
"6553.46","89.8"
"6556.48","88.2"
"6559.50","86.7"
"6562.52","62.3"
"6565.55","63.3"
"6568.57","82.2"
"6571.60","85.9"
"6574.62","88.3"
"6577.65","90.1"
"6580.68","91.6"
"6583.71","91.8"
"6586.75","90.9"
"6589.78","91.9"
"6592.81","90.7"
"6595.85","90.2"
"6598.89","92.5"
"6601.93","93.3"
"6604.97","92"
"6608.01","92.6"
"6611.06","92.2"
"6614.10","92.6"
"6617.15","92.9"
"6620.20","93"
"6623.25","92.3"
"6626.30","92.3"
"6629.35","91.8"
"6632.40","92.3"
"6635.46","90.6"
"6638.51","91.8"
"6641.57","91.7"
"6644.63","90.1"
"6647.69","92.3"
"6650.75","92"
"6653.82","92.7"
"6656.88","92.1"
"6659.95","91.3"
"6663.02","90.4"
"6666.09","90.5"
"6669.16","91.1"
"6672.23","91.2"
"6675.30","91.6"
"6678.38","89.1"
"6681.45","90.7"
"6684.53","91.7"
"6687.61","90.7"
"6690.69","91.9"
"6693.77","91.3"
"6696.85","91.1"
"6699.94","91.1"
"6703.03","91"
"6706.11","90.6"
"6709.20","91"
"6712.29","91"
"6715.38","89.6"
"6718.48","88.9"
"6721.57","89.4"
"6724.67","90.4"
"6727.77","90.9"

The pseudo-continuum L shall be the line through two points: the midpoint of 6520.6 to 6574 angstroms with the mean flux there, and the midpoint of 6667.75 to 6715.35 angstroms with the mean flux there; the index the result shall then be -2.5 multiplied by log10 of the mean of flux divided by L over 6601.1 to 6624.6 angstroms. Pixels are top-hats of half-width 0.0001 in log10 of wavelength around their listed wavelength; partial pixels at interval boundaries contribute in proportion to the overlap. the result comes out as -0.04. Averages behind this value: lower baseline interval 87.7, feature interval 92.6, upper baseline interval 91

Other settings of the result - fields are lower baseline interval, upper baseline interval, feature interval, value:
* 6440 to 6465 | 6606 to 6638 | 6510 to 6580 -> 0.05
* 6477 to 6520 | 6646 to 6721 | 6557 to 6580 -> 0.15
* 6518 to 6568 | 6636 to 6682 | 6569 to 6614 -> -0.02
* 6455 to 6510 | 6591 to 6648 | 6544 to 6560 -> 0.04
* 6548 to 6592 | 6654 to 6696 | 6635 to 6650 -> -0.02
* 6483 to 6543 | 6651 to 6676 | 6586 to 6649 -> 0.00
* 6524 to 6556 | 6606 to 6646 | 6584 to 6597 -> 0.01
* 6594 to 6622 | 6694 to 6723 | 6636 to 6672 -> 0.00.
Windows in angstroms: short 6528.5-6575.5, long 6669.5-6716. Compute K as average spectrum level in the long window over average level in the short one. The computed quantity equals 1.05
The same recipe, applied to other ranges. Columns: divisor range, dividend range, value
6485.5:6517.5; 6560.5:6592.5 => 0.90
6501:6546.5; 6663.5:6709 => 0.97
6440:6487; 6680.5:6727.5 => 0.95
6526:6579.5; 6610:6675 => 1.05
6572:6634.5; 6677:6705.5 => 0.99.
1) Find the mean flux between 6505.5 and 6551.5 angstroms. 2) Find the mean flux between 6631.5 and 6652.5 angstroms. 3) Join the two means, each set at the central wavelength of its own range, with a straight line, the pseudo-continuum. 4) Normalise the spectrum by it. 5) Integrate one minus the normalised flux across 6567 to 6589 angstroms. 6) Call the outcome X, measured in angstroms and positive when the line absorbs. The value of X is 0.9 angstroms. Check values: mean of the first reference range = 93.6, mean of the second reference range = 91.5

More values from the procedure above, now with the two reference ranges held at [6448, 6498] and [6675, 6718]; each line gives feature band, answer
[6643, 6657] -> -0.03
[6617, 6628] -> -0.06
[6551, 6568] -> 2.58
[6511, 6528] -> -0.10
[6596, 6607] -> 0.01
